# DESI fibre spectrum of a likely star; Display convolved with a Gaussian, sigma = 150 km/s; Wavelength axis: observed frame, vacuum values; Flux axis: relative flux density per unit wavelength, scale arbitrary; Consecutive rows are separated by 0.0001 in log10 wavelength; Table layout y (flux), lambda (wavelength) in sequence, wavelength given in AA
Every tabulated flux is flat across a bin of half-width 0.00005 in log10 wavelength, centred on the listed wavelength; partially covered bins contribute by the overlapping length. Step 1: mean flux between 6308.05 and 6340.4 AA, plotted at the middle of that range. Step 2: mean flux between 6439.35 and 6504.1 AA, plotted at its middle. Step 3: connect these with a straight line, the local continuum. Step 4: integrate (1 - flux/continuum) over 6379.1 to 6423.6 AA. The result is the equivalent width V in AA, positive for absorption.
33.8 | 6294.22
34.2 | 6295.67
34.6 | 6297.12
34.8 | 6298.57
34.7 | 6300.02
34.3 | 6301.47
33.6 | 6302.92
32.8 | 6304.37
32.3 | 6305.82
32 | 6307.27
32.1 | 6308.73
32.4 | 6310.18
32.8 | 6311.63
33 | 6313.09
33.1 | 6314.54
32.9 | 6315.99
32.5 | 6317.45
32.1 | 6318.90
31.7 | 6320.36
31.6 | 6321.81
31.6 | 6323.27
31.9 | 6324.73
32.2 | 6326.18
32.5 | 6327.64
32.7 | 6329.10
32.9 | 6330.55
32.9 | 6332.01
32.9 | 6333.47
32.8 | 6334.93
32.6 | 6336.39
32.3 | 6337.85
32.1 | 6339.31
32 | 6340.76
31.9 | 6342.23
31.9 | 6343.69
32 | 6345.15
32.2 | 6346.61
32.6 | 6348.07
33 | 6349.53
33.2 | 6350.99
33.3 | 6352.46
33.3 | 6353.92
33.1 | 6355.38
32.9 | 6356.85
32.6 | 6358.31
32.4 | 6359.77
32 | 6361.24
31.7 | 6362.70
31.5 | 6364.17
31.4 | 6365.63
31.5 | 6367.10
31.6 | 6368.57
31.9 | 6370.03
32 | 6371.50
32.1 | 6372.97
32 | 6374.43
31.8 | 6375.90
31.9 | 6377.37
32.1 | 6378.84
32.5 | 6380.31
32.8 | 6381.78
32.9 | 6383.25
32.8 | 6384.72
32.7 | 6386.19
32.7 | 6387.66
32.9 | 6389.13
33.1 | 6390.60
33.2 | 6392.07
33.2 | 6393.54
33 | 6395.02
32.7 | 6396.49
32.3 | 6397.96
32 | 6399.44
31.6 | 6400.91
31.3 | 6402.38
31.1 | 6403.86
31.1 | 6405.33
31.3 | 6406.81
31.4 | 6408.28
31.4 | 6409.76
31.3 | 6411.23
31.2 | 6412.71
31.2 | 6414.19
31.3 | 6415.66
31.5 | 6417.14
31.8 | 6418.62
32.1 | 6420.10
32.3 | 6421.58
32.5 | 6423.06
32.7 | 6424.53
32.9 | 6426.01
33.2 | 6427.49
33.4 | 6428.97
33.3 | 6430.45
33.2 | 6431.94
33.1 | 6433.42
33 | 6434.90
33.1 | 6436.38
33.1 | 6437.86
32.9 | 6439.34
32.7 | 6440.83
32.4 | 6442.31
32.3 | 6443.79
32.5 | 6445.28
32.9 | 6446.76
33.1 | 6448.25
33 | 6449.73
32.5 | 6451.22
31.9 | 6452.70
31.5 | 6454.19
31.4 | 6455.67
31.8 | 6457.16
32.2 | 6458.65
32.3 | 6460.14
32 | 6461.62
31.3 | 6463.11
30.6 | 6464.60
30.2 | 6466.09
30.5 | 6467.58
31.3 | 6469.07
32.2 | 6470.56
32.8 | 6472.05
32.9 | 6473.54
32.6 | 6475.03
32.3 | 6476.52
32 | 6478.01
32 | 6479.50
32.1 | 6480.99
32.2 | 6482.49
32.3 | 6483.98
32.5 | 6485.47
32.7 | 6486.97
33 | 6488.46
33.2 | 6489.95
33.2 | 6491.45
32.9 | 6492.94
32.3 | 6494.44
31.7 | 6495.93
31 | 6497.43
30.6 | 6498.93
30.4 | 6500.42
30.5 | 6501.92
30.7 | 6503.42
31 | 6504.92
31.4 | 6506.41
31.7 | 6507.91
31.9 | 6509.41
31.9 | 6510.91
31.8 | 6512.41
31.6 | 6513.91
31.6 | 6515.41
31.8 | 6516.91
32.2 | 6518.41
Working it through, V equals 0.2 AA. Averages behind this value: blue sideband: 32.4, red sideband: 32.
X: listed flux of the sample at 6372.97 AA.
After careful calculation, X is 32.1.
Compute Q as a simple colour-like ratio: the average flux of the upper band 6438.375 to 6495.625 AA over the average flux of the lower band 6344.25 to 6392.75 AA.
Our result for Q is 1.0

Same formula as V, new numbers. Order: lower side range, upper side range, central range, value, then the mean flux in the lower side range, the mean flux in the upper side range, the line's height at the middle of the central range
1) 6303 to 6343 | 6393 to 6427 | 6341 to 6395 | -0.5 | 32.4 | 31.9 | 32.1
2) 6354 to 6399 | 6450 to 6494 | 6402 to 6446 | 0.0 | 32.4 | 32.1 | 32.2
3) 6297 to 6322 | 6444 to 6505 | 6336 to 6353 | 0.2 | 33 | 32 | 32.7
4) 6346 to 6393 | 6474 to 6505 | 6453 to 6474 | 0.3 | 32.4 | 32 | 32.1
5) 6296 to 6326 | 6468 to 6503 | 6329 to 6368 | 0.3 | 32.9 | 32.1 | 32.7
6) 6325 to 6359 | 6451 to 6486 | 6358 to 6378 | 0.4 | 32.6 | 31.9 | 32.5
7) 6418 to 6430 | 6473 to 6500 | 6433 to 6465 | 0.1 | 32.6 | 32.3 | 32.5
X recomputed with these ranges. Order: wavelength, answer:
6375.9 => 31.8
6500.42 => 30.4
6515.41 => 31.6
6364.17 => 31.5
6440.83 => 32.7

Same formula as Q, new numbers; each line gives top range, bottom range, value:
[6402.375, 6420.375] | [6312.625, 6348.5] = 0.97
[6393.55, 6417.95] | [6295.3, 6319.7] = 0.95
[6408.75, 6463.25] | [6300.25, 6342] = 0.99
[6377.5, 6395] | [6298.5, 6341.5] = 1.00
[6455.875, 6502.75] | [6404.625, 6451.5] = 0.99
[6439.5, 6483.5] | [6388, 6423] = 1.00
